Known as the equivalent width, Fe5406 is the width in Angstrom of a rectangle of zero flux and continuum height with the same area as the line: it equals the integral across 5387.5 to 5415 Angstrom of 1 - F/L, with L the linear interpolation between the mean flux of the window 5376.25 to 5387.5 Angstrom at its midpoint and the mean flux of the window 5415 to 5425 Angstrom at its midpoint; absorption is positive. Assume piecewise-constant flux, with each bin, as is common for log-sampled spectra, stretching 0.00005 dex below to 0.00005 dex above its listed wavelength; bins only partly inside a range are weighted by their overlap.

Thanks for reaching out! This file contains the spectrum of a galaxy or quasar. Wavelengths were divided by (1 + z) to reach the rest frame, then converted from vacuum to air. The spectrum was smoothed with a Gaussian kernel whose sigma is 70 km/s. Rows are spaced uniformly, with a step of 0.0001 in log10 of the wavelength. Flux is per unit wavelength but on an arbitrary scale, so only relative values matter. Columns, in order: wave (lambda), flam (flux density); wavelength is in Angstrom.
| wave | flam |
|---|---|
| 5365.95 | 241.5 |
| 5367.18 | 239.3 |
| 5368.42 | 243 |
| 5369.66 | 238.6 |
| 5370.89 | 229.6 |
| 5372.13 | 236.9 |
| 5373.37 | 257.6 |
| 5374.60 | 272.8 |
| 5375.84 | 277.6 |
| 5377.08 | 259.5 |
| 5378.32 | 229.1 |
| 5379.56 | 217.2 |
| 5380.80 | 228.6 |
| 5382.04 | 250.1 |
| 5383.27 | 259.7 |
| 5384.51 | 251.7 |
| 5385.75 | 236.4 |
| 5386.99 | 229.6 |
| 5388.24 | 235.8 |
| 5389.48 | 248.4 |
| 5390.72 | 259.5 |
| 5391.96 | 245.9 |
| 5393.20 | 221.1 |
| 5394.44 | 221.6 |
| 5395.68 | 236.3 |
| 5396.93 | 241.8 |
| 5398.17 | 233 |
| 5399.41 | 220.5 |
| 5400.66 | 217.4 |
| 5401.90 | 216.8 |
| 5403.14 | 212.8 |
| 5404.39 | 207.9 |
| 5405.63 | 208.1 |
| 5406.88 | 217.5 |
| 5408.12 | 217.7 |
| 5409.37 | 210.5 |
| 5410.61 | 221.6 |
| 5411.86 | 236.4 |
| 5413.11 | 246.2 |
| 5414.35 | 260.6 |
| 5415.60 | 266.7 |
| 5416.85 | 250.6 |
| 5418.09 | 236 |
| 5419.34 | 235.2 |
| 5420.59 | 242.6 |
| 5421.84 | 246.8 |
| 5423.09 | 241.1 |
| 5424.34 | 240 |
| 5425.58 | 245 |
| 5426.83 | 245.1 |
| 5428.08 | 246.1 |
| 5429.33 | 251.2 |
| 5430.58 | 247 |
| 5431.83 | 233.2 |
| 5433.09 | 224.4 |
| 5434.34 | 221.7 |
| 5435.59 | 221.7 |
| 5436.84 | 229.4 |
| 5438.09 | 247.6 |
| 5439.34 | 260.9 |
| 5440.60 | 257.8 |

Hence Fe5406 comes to 1.6 Angstrom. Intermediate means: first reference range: 241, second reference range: 245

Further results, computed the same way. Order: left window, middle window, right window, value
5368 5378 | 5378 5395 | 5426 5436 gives 0.65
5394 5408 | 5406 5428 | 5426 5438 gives -0.93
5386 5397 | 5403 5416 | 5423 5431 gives 0.74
